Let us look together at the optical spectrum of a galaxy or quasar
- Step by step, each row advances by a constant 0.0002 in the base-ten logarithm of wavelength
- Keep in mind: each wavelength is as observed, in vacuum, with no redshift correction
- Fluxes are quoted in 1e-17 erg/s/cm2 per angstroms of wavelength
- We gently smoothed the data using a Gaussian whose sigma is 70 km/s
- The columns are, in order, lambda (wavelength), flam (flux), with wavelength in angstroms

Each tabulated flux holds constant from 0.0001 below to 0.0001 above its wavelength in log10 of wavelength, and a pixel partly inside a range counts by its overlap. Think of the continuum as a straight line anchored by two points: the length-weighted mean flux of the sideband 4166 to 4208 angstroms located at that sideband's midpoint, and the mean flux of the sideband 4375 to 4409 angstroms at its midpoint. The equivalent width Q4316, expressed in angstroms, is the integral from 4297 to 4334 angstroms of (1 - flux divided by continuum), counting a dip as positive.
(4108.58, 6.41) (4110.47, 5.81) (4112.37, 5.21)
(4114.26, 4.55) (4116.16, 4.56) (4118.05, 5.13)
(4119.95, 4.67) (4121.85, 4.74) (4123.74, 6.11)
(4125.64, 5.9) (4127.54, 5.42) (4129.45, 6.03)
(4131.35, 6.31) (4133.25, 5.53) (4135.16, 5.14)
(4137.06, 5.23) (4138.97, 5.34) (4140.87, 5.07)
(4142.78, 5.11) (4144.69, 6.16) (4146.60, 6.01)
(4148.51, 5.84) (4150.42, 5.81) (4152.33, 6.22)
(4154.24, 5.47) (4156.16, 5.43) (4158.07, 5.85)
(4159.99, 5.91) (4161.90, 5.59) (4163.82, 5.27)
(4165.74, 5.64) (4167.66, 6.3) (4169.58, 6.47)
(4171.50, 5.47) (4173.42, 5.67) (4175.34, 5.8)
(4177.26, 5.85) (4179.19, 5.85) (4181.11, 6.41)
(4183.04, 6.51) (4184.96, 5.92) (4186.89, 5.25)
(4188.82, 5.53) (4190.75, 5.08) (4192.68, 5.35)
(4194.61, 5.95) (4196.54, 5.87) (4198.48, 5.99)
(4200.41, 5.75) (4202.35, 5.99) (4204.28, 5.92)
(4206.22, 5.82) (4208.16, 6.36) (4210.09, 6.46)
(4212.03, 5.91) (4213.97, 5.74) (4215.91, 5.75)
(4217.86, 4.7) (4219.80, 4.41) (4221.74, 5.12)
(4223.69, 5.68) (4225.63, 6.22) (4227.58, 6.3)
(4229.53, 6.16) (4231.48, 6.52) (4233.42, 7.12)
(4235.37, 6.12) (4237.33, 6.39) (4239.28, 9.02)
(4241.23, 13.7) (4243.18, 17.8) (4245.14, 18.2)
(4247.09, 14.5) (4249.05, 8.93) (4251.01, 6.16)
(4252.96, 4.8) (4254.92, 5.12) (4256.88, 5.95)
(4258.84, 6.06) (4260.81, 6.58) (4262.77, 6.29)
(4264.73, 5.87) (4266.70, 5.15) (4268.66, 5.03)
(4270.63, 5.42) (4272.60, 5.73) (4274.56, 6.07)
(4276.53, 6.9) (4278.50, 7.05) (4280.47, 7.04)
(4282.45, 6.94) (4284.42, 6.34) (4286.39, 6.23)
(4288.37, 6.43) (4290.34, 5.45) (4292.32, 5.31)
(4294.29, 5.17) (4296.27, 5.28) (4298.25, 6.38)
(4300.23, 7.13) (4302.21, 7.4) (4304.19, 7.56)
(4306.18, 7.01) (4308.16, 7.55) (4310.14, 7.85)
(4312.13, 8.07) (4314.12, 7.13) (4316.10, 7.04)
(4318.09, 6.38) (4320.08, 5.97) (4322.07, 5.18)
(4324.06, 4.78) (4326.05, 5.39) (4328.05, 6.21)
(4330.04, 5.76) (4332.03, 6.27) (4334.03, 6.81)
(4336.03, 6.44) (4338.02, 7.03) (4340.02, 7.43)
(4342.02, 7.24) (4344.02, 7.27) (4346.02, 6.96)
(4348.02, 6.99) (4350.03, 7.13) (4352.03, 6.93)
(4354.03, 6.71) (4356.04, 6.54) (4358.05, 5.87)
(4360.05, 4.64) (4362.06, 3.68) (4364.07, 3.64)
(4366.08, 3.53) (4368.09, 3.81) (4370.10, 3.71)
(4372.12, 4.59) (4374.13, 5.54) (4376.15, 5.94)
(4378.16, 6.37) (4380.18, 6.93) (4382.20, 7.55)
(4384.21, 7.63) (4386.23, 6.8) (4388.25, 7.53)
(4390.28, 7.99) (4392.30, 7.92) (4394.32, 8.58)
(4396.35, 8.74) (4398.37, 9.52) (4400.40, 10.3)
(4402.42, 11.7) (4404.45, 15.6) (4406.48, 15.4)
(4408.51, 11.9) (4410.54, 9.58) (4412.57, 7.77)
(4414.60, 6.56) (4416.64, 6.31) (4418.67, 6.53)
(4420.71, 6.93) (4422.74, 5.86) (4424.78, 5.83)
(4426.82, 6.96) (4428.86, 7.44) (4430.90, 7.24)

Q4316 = 6.0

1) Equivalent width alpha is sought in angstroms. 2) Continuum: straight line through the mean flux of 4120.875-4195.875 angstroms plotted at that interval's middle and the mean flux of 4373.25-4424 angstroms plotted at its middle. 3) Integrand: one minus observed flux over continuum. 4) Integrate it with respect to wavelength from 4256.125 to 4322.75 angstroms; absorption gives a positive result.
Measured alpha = 7.60 angstroms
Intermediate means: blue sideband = 5.71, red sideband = 8.46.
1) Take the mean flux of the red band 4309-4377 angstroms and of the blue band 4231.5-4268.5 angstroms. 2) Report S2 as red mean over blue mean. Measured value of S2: 0.7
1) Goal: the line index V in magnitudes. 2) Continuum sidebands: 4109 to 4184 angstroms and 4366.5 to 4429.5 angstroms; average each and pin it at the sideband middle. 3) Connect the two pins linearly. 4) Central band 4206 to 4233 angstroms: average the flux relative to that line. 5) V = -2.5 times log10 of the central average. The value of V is 0.080 mag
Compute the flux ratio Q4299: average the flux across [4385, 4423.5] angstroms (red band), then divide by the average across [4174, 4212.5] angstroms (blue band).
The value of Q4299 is 1.54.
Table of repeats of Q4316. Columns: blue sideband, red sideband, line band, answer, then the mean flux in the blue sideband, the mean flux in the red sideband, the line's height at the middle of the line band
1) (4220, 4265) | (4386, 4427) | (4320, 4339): 5.5 angstroms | 8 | 8.85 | 8.45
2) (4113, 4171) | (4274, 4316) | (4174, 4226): 2.1 angstroms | 5.56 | 6.7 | 5.99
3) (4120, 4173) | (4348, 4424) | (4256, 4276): 2.1 angstroms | 5.66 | 7.36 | 6.51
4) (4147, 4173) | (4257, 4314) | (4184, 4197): 0.9 angstroms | 5.79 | 6.41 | 5.94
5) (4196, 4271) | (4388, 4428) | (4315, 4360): 9.5 angstroms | 7.07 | 8.89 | 8.16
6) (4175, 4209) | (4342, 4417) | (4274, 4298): 1.6 angstroms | 5.84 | 7.42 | 6.64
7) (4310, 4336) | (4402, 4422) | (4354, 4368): 5.4 angstroms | 6.32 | 9.71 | 7.77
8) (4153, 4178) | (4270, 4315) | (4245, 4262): -4.4 angstroms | 5.75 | 6.59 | 6.34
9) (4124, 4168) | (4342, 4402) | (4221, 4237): -0.4 angstroms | 5.67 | 6.6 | 6.01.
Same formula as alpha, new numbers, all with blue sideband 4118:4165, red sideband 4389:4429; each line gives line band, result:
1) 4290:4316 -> 2.84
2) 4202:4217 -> 1.02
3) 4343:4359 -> 2.67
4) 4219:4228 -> 1.47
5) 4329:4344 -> 2.34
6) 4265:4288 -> 3.44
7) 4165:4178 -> 0.13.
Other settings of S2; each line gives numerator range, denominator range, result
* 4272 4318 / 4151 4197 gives 1.15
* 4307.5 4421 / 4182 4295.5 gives 1.06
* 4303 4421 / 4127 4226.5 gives 1.25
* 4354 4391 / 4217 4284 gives 0.78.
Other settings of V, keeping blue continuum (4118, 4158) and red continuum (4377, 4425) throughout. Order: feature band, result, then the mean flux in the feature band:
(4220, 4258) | -0.227 mag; 8.32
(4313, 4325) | 0.246 mag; 6.11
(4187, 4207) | 0.101 mag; 5.7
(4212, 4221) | 0.231 mag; 5.23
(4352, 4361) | 0.314 mag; 6.06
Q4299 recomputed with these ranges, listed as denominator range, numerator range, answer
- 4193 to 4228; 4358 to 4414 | 1.33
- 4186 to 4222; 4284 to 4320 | 1.18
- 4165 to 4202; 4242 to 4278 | 1.34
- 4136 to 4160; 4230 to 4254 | 1.75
